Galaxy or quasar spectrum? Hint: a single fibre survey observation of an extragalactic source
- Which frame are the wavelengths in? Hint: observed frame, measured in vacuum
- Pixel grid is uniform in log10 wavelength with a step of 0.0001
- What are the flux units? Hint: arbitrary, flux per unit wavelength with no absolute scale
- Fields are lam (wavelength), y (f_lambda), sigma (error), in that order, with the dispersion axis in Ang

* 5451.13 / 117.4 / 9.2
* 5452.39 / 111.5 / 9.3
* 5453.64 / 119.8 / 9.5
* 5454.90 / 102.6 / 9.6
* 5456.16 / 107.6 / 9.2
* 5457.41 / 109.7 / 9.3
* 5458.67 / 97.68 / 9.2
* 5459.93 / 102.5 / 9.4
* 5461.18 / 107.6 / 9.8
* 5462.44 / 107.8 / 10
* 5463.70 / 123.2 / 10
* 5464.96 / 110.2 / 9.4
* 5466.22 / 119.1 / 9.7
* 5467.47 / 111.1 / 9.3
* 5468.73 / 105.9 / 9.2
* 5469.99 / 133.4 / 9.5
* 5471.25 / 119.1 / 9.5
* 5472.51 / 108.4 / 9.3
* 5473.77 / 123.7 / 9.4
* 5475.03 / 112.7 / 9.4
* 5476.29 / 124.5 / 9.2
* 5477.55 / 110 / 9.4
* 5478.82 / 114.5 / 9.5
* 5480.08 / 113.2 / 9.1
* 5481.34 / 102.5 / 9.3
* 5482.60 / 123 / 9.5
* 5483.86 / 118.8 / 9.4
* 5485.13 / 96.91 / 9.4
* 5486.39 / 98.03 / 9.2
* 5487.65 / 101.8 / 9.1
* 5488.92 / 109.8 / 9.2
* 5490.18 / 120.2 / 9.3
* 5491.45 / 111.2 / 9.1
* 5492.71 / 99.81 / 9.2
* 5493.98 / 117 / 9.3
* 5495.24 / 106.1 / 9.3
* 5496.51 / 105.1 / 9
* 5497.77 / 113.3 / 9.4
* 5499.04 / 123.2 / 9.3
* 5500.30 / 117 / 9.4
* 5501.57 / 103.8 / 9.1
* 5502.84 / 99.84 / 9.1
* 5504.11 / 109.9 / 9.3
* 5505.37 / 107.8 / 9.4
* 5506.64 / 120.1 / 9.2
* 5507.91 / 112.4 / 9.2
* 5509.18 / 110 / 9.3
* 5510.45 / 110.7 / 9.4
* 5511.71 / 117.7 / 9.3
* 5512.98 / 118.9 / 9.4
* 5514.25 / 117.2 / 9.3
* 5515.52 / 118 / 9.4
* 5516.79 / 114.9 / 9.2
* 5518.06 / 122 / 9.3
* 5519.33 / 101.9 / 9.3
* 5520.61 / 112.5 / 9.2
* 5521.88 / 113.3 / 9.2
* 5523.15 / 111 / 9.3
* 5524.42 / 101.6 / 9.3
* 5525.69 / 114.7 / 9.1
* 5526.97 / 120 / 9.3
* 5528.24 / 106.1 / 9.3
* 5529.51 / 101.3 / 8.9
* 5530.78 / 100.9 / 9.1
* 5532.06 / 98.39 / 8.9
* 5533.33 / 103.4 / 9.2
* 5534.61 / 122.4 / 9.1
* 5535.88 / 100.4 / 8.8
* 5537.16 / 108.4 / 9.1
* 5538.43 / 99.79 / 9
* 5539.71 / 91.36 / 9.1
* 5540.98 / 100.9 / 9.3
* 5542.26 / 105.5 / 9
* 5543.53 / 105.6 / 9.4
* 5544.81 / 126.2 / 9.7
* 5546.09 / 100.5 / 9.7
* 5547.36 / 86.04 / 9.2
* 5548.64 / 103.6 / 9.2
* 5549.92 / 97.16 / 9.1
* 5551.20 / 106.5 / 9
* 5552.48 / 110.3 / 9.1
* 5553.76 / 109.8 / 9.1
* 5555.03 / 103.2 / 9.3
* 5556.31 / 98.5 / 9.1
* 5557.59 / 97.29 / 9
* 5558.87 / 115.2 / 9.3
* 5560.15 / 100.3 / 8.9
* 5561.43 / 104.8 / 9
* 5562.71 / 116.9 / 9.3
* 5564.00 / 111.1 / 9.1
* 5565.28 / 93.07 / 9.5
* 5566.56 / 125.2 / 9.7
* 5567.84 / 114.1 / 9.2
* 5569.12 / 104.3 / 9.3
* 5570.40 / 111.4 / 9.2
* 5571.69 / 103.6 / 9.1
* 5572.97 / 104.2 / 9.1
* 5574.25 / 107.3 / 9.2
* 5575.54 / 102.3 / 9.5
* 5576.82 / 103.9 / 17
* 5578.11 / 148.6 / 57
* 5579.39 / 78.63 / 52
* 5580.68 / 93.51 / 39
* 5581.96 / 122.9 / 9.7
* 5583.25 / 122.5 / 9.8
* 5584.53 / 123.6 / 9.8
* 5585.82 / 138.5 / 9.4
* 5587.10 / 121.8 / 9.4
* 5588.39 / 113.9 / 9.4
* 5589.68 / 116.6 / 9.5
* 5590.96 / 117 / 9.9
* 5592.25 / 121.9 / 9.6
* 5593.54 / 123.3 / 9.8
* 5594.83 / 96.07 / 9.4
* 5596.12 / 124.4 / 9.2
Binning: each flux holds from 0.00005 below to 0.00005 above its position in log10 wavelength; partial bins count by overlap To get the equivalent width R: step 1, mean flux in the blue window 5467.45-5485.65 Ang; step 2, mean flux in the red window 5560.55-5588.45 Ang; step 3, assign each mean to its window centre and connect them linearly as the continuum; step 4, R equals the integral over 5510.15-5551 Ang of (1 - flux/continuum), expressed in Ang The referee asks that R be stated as 1.9 Ang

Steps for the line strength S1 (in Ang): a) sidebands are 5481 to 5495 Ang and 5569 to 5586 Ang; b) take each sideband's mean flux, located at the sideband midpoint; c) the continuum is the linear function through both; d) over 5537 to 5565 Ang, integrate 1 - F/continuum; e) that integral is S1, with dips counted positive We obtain 1.6 Ang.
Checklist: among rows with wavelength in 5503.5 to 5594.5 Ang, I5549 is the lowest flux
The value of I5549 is 78.63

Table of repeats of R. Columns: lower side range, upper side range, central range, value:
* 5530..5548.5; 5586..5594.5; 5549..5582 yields 1.43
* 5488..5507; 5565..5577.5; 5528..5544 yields 0.83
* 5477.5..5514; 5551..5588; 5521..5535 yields 0.29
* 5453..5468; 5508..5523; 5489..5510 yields 0.35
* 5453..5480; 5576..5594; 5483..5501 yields 0.61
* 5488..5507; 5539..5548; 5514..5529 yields -0.88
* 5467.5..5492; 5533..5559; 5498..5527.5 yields -1.19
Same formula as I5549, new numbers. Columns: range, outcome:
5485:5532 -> 96.91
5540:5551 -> 86.04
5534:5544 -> 91.36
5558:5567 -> 93.07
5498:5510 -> 99.84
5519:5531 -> 100.9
